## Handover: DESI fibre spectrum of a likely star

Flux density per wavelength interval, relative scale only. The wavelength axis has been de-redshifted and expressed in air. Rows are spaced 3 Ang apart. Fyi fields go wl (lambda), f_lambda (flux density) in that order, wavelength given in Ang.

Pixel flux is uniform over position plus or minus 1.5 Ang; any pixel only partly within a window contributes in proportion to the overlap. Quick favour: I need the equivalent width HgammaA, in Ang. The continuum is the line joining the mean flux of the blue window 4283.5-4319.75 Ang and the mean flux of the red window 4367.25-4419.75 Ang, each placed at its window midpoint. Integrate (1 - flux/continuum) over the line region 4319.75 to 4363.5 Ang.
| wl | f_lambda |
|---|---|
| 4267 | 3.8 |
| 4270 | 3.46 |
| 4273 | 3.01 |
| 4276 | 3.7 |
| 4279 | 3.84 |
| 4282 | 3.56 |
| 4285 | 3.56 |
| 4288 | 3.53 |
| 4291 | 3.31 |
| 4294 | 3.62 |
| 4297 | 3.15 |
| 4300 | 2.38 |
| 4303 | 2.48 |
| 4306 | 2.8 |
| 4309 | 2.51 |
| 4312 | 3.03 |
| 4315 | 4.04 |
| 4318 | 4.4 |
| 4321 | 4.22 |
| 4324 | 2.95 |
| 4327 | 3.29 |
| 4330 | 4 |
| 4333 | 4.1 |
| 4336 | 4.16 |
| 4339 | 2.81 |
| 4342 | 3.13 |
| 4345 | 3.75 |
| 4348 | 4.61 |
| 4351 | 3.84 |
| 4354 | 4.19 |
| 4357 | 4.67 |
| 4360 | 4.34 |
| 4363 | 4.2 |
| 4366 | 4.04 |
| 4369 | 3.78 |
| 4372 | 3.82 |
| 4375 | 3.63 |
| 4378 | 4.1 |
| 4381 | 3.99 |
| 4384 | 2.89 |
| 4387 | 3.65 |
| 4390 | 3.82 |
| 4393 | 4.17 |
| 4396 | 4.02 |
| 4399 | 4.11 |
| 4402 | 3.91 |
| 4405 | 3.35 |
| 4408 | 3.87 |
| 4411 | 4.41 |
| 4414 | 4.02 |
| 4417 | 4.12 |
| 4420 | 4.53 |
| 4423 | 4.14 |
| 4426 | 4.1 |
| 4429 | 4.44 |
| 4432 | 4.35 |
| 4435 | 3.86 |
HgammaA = -4.4 Ang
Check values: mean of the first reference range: 3.24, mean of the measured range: 3.87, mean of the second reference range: 3.88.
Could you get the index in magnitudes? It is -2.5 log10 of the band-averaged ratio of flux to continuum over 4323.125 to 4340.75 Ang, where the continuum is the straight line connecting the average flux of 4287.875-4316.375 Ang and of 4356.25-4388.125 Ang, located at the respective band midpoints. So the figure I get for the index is -0.05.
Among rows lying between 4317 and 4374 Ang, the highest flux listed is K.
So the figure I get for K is 4.67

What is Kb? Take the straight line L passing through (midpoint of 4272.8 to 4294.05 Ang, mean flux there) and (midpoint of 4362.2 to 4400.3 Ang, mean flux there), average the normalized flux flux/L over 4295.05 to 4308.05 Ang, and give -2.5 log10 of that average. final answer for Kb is 0.30 mag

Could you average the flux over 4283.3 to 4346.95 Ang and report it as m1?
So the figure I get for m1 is 3.4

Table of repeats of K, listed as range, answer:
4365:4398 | 4.17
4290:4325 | 4.4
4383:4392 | 3.82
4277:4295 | 3.84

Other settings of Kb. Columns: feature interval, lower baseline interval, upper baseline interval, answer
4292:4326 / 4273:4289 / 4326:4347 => 0.119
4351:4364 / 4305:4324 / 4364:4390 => -0.173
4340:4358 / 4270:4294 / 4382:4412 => -0.083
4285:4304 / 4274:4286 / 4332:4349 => 0.169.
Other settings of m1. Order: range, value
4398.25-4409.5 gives 3.79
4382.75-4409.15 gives 3.76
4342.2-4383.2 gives 4.02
